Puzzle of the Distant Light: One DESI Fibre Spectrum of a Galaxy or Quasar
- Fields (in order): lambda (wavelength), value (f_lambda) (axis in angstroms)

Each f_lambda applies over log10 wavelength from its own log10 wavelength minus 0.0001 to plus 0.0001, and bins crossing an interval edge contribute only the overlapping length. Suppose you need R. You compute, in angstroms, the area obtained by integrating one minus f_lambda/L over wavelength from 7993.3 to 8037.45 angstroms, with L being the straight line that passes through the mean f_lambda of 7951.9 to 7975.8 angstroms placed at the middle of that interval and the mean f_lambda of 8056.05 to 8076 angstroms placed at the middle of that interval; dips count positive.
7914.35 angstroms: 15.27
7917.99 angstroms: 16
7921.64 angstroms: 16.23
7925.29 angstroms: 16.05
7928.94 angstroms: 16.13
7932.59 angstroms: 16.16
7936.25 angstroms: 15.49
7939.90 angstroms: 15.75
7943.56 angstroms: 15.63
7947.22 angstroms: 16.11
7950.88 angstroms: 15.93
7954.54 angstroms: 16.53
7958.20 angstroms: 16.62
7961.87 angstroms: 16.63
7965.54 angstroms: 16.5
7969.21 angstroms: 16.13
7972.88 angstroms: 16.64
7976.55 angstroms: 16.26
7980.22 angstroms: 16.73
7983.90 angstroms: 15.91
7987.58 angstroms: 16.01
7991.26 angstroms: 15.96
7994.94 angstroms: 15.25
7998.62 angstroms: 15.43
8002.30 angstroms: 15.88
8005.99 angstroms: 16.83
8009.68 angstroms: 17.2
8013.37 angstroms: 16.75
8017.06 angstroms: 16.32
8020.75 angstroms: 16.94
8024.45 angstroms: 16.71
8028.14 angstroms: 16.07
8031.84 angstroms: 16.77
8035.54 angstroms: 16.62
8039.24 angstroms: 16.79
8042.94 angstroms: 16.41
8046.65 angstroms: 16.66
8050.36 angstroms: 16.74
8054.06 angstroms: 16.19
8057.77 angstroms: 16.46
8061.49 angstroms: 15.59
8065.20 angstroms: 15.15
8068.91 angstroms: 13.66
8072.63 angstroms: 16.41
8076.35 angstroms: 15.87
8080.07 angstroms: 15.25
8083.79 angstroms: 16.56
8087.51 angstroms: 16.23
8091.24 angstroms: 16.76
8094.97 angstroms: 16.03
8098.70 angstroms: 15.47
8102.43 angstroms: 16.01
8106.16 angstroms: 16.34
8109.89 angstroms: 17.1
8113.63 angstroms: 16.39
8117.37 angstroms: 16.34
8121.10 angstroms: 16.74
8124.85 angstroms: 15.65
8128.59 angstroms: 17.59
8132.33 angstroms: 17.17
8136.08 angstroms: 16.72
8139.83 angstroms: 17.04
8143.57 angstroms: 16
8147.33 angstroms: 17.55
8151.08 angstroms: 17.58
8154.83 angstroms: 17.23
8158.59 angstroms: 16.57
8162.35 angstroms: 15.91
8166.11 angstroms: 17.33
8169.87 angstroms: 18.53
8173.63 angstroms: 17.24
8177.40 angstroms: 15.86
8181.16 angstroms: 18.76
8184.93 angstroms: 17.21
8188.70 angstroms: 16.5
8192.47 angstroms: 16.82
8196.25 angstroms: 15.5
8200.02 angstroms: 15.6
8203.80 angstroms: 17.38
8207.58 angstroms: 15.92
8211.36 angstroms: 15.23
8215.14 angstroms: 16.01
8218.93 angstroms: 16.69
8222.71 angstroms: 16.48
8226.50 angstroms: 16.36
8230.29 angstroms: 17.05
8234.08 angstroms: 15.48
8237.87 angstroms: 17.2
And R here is -1.2 angstroms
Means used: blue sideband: 16.5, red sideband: 15.5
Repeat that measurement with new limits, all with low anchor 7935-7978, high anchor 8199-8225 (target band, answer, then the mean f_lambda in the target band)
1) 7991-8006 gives 0.4 angstroms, 15.7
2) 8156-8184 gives -1.7 angstroms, 17.2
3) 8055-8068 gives 0.5 angstroms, 15.6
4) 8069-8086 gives 0.4 angstroms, 15.8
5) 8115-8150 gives -1.2 angstroms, 16.8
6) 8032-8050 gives -0.5 angstroms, 16.6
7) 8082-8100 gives 0.0 angstroms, 16.2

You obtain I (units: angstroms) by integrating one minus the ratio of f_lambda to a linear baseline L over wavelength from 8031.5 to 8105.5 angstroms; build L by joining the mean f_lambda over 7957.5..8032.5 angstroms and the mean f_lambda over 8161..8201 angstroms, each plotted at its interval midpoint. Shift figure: 2.2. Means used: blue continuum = 16.3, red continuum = 16.9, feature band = 16.1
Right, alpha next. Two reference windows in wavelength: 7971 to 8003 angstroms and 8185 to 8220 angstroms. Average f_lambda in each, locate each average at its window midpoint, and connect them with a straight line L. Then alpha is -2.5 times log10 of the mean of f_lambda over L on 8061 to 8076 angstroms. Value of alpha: 0.059 mag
